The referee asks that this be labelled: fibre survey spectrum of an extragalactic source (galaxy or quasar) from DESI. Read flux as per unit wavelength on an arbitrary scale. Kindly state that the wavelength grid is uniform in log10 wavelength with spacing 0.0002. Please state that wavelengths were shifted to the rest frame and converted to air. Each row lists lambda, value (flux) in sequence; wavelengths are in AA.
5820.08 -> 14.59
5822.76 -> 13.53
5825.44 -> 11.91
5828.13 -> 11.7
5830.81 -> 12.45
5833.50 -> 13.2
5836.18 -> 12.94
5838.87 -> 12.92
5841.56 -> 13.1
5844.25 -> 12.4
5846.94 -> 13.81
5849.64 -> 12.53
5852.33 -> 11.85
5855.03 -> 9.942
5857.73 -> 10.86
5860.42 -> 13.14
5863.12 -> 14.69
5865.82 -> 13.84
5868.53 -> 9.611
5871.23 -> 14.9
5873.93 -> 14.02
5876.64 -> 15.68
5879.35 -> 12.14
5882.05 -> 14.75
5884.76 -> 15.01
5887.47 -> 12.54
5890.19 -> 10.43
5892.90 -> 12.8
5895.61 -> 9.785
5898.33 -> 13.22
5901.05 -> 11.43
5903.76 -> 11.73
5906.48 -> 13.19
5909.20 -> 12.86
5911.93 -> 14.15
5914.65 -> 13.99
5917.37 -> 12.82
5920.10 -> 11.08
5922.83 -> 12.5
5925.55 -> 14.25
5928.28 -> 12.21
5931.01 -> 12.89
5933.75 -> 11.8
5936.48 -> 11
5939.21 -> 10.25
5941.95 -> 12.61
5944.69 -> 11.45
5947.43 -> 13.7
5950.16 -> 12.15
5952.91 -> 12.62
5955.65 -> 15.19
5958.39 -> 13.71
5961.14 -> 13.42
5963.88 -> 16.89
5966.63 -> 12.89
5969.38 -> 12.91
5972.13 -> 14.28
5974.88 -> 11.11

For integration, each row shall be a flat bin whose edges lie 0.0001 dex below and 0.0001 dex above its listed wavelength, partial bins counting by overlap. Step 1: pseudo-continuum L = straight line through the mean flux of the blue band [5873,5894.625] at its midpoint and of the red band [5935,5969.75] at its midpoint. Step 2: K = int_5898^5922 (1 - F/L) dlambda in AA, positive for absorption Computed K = 0.9 AA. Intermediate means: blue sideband 13.3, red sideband 13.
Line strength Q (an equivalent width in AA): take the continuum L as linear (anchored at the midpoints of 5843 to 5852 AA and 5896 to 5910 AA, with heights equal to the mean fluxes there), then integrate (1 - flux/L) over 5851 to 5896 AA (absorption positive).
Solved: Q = -0.8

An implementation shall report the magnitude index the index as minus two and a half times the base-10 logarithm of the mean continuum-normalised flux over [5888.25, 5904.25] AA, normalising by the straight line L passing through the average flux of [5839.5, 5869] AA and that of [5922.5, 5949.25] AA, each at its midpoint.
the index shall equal 0.07 mag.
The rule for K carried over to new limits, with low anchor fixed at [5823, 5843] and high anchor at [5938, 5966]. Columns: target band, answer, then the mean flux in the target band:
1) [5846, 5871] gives 0.8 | 12.3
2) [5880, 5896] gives 0.3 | 12.7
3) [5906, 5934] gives 0.3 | 12.9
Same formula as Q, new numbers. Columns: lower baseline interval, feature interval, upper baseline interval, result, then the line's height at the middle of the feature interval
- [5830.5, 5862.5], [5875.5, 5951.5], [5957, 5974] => 4.0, 13.3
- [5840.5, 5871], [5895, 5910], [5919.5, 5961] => 0.5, 12.5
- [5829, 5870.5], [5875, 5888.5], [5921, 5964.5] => -1.5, 12.6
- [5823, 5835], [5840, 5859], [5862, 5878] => 1.5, 13.1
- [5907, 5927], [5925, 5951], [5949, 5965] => 2.7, 13.6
